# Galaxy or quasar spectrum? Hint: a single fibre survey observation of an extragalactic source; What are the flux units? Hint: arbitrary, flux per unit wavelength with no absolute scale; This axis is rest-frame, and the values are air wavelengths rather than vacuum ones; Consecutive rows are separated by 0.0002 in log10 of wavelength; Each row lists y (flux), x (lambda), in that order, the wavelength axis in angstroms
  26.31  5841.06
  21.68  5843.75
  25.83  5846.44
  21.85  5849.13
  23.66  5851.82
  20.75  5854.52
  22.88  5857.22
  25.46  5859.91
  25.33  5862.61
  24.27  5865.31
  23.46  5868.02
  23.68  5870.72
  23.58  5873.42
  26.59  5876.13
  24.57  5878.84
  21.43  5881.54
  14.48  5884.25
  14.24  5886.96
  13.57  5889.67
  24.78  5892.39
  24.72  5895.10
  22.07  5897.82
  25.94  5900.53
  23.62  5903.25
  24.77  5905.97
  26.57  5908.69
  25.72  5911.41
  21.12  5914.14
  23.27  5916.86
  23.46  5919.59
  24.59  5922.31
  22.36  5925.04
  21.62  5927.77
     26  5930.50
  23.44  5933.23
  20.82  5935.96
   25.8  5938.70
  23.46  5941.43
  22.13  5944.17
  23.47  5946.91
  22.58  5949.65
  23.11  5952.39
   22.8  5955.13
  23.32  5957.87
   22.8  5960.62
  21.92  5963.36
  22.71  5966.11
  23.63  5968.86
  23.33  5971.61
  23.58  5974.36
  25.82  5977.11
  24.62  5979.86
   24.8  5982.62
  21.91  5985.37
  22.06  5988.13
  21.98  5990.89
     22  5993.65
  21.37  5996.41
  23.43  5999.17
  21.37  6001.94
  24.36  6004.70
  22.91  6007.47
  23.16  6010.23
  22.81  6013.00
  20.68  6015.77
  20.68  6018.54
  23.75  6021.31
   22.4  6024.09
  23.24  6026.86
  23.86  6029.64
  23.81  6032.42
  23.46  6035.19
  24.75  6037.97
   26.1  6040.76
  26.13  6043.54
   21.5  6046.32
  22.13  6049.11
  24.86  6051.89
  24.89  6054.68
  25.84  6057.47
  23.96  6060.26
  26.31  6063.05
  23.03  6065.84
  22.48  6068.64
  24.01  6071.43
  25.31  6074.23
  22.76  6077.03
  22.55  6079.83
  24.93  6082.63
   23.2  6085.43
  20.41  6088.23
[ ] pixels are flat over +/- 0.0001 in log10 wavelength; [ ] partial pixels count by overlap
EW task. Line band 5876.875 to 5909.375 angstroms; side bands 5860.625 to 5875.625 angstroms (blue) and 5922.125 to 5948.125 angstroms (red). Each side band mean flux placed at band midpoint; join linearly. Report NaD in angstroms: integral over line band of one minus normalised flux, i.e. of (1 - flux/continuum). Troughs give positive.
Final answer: 2.9 angstroms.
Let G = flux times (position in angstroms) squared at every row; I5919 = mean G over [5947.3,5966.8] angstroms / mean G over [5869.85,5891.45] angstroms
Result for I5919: 1.15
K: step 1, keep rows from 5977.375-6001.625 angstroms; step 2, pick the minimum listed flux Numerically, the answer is 21.37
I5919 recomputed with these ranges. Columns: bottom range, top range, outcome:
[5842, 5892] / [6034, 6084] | 1.16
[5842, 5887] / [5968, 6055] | 1.07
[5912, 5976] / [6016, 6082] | 1.06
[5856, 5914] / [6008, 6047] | 1.07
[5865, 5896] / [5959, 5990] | 1.12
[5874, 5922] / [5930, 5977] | 1.05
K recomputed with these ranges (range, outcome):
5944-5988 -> 21.91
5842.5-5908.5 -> 13.57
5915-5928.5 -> 21.62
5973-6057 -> 20.68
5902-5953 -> 20.82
